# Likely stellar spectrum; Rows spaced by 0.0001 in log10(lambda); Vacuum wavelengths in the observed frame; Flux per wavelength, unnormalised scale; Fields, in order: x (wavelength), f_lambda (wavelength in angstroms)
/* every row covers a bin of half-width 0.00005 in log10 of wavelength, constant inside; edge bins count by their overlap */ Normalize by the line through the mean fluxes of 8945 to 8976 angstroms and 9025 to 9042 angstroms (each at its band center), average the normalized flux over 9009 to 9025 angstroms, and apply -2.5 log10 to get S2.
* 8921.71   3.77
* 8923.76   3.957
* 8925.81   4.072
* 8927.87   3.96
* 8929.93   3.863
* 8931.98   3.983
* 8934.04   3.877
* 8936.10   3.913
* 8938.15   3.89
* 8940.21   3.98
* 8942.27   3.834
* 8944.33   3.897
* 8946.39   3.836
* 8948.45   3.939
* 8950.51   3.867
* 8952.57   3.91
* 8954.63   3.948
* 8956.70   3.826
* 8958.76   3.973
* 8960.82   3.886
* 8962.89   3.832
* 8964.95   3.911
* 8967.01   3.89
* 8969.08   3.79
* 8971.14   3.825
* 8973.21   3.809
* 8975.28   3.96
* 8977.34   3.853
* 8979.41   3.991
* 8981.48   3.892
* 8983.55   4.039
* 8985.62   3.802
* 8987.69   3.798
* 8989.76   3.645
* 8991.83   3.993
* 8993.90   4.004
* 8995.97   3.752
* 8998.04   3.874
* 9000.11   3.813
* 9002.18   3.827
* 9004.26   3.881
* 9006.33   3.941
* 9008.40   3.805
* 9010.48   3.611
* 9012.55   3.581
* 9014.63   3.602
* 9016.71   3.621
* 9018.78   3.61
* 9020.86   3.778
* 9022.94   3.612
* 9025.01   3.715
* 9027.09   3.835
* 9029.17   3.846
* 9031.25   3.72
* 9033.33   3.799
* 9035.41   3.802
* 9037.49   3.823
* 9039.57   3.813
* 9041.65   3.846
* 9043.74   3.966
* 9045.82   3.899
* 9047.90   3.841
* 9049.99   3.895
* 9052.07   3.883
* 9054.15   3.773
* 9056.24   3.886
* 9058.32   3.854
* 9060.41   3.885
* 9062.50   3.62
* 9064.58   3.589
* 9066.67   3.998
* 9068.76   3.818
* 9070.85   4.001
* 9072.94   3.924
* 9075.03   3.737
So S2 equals 0.05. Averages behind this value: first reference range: 3.88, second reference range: 3.8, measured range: 3.64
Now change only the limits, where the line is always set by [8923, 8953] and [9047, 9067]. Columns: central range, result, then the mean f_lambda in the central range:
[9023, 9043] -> 0.01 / 3.79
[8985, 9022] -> 0.03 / 3.77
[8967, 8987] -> 0.00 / 3.88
